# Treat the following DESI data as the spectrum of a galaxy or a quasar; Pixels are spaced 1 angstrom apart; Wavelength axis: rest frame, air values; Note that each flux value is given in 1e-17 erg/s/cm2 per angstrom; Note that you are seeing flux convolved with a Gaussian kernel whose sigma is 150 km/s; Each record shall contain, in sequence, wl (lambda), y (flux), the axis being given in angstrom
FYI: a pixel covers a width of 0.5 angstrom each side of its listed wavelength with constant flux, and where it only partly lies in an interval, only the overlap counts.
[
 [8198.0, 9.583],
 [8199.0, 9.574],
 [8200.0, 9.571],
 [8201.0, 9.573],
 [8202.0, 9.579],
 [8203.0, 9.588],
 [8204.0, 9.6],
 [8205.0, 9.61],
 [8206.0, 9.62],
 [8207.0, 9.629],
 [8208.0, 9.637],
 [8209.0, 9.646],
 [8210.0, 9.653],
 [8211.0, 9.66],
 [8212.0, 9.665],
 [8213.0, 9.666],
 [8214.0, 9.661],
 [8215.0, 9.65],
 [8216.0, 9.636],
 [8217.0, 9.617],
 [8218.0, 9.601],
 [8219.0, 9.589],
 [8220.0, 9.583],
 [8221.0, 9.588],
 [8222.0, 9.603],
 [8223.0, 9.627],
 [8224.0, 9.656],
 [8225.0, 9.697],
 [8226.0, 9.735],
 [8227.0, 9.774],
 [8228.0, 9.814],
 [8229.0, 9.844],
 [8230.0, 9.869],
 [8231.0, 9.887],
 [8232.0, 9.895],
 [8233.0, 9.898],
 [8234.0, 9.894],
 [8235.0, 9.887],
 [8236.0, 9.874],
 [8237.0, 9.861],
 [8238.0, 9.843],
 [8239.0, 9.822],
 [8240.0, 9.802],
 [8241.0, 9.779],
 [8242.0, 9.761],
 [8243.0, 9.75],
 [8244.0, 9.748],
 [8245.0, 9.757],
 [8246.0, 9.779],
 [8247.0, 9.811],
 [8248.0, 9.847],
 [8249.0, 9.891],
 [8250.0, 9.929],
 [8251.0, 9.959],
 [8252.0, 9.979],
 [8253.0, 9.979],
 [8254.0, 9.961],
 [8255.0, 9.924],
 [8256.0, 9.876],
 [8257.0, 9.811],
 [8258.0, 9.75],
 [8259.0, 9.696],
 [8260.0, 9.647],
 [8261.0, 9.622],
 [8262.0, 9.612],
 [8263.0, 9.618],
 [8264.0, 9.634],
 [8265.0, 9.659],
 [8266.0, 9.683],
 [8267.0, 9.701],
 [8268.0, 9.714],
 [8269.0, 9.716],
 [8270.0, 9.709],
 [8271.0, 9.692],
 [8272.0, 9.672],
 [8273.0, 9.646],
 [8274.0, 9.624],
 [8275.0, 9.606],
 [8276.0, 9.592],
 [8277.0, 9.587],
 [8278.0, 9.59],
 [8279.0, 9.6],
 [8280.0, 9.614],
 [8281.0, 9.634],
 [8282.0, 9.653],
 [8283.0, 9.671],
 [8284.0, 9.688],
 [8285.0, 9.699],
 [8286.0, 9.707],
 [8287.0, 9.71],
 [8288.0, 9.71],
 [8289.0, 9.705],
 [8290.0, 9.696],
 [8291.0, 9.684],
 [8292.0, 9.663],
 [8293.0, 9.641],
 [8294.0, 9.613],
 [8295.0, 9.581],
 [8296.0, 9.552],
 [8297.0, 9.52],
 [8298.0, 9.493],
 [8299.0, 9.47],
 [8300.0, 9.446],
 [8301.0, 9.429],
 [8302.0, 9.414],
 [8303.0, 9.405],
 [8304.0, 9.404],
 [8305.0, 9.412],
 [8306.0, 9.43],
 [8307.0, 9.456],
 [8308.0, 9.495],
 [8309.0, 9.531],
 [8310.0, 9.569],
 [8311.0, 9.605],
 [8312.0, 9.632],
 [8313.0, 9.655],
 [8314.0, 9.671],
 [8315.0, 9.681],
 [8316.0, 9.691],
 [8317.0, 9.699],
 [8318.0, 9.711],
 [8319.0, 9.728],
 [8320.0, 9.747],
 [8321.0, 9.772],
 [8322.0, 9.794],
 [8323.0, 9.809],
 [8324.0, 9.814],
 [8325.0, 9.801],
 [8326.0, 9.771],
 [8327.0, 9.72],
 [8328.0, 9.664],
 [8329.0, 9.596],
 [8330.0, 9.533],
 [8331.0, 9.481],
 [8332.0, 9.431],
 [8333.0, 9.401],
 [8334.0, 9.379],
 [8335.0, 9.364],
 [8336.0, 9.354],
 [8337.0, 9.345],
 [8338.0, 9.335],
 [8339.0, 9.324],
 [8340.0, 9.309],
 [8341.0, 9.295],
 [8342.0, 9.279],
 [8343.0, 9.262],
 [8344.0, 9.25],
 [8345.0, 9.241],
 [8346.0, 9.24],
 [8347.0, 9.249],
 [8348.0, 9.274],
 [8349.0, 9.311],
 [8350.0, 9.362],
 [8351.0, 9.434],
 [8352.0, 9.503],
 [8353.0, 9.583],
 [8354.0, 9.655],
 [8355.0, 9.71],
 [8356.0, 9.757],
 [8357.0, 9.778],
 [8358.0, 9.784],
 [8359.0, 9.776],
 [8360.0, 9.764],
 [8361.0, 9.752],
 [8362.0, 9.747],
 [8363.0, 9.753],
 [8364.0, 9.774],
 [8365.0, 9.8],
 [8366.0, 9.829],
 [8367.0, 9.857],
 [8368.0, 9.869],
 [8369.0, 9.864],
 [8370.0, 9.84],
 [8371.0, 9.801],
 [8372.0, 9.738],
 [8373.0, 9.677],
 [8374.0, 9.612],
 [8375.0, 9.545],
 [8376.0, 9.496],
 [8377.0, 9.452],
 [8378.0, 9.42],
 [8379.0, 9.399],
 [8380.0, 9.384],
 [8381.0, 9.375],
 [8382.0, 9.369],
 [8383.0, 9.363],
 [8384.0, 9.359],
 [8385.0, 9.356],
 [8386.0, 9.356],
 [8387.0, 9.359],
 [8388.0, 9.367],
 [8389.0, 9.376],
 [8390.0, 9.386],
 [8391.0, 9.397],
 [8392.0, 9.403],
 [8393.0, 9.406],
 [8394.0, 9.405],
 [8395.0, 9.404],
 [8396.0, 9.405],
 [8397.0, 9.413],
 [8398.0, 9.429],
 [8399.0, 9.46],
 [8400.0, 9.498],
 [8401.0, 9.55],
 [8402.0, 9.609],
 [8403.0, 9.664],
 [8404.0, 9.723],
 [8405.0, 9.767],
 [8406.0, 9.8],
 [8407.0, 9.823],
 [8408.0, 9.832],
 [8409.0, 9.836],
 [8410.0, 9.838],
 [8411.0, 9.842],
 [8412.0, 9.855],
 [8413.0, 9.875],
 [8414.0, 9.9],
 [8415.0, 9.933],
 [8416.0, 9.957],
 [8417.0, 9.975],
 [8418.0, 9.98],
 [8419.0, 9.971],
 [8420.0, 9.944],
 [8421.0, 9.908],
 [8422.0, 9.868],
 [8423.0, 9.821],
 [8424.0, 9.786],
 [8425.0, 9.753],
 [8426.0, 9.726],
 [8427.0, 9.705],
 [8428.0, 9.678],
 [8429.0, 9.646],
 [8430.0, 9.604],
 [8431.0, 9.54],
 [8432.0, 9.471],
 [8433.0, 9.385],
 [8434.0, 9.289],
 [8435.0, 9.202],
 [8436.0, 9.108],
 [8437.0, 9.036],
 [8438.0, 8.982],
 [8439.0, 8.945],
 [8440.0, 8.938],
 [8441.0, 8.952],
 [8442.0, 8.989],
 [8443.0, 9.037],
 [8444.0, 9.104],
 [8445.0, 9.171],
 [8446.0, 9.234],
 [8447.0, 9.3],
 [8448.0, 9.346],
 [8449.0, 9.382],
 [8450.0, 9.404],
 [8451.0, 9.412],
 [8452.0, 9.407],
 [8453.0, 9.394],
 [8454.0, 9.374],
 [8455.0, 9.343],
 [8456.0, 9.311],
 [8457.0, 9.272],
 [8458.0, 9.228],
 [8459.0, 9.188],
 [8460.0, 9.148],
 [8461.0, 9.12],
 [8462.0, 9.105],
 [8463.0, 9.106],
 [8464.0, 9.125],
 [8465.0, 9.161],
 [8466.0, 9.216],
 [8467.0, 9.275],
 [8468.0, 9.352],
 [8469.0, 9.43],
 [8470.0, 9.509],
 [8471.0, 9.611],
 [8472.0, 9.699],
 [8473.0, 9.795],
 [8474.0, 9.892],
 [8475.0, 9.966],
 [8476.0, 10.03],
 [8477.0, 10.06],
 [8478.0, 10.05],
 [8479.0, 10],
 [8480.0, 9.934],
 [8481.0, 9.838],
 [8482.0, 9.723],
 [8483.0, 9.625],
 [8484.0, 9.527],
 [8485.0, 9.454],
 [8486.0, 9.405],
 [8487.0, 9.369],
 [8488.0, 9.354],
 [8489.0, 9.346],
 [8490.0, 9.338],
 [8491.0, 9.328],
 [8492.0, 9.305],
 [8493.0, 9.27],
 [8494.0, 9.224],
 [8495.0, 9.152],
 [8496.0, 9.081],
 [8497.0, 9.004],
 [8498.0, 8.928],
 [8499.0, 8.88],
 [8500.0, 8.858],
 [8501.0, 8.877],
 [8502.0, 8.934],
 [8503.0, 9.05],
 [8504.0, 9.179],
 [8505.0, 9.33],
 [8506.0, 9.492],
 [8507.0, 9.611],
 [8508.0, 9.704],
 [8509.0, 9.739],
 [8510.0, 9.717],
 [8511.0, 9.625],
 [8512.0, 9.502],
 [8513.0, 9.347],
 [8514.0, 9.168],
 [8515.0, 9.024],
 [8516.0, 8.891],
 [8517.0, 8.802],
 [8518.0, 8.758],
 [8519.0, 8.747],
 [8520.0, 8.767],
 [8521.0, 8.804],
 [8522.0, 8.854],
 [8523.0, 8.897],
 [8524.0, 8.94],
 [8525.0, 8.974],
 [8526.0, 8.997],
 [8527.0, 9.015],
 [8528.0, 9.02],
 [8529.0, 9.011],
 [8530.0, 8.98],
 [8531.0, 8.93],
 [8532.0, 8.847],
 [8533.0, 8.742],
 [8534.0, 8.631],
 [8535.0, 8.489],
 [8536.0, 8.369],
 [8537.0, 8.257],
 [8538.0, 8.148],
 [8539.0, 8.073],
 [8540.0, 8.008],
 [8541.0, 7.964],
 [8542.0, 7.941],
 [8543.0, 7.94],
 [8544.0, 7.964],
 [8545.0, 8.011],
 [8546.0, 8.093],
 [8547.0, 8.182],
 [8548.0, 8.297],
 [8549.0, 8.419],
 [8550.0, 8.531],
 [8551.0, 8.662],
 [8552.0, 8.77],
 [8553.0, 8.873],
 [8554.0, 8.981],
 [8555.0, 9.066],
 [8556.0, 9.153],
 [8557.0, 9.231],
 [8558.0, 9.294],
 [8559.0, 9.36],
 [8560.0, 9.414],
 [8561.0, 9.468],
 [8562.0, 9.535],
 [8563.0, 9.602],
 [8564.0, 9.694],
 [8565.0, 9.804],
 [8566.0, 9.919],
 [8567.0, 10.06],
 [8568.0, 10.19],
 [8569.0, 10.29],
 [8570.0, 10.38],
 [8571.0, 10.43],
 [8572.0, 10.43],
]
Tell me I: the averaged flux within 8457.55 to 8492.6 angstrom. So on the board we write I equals 9.5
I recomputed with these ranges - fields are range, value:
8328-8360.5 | 9.45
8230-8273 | 9.79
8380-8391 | 9.37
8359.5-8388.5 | 9.6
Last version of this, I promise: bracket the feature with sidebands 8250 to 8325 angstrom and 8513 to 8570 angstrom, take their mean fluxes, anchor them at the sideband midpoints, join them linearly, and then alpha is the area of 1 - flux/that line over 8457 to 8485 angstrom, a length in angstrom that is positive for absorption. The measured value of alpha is -1.34 angstrom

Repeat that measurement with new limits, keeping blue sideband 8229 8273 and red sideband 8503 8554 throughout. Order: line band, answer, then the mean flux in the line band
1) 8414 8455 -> -1.5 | 9.47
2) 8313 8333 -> -0.3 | 9.68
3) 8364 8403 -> -0.9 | 9.52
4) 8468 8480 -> -1.1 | 9.81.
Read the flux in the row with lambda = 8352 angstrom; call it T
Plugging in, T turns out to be 9.503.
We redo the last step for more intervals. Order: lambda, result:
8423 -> 9.821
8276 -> 9.592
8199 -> 9.574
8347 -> 9.249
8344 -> 9.25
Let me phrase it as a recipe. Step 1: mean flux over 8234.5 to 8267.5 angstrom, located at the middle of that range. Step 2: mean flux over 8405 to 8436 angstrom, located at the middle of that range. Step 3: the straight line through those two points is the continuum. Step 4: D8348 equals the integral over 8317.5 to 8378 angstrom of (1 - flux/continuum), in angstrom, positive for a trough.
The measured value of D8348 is 1.1 angstrom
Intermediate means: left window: 9.8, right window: 9.75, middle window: 9.58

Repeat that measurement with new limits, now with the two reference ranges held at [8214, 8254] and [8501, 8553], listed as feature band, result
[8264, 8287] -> -0.04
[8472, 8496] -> -1.78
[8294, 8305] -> 0.10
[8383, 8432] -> -2.44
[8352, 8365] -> -0.51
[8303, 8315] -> -0.01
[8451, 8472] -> -0.67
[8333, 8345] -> 0.14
